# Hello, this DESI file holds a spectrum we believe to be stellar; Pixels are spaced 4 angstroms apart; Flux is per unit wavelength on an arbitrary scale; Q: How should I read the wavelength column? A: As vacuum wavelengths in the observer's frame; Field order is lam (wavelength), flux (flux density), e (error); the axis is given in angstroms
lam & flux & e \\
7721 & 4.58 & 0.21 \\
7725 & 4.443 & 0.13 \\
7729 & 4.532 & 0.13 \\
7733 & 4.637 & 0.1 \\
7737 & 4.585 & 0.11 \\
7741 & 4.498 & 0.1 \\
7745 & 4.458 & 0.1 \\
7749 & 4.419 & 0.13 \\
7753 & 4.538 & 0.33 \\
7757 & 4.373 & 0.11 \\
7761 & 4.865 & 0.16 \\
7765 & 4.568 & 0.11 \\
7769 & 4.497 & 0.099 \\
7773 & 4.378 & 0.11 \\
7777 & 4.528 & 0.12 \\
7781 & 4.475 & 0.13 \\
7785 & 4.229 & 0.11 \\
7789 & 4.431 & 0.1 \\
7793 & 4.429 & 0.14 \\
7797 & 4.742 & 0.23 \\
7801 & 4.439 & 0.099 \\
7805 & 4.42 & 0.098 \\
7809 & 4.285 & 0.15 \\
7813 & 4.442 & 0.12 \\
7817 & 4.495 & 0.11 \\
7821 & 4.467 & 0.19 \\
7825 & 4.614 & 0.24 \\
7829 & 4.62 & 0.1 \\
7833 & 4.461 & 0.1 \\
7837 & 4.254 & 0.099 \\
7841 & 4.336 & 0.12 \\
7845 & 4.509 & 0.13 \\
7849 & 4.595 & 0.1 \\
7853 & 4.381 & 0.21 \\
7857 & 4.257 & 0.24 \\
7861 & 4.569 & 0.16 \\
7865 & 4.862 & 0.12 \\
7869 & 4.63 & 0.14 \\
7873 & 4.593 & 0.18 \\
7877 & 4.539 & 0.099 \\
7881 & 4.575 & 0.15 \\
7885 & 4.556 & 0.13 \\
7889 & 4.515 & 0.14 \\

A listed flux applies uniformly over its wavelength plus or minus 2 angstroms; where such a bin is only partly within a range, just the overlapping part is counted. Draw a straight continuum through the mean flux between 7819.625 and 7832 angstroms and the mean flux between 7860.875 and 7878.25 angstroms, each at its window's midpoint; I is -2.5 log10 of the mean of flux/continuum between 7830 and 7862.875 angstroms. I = 0.04 mag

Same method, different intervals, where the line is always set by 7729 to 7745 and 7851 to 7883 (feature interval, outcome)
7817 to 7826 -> 0.007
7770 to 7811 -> 0.028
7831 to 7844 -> 0.046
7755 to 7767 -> -0.012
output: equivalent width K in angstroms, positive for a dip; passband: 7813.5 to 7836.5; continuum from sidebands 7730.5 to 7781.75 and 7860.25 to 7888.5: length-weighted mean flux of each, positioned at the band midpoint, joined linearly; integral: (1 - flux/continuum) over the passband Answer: 0.4 angstroms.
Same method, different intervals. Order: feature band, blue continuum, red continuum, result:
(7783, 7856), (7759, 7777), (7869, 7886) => 2.0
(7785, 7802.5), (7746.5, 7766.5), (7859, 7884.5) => 0.4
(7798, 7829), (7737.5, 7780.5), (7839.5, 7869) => 0.3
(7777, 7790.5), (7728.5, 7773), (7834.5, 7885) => 0.4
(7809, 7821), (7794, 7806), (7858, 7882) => 0.3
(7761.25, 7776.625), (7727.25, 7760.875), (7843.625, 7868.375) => 0.0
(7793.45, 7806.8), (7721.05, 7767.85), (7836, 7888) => 0.0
